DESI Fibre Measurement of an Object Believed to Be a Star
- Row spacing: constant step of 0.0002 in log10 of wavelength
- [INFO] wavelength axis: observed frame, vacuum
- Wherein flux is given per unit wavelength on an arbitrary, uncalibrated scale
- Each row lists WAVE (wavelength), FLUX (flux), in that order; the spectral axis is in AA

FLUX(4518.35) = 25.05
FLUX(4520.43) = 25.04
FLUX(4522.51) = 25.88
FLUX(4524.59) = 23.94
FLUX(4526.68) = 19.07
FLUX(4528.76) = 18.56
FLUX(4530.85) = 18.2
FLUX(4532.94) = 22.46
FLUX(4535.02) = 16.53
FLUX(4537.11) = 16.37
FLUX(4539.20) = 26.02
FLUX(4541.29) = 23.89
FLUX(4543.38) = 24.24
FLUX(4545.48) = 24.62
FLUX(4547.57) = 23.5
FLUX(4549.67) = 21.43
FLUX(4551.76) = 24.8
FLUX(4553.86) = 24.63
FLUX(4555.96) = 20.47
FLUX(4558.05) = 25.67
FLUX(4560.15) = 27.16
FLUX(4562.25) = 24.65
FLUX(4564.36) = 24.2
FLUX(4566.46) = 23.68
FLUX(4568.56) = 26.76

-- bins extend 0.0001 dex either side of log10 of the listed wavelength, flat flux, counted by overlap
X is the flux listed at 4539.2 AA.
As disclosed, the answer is 26.02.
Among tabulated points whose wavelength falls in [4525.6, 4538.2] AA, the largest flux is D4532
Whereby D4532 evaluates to 22.46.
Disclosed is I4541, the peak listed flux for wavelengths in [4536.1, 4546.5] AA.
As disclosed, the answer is 26.02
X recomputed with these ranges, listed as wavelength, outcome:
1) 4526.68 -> 19.07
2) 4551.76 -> 24.8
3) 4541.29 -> 23.89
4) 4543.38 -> 24.24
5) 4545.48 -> 24.62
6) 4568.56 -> 26.76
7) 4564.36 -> 24.2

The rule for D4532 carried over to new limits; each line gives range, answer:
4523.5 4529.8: 23.94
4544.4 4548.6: 24.62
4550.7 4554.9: 24.8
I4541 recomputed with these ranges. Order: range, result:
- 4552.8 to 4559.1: 25.67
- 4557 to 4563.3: 27.16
